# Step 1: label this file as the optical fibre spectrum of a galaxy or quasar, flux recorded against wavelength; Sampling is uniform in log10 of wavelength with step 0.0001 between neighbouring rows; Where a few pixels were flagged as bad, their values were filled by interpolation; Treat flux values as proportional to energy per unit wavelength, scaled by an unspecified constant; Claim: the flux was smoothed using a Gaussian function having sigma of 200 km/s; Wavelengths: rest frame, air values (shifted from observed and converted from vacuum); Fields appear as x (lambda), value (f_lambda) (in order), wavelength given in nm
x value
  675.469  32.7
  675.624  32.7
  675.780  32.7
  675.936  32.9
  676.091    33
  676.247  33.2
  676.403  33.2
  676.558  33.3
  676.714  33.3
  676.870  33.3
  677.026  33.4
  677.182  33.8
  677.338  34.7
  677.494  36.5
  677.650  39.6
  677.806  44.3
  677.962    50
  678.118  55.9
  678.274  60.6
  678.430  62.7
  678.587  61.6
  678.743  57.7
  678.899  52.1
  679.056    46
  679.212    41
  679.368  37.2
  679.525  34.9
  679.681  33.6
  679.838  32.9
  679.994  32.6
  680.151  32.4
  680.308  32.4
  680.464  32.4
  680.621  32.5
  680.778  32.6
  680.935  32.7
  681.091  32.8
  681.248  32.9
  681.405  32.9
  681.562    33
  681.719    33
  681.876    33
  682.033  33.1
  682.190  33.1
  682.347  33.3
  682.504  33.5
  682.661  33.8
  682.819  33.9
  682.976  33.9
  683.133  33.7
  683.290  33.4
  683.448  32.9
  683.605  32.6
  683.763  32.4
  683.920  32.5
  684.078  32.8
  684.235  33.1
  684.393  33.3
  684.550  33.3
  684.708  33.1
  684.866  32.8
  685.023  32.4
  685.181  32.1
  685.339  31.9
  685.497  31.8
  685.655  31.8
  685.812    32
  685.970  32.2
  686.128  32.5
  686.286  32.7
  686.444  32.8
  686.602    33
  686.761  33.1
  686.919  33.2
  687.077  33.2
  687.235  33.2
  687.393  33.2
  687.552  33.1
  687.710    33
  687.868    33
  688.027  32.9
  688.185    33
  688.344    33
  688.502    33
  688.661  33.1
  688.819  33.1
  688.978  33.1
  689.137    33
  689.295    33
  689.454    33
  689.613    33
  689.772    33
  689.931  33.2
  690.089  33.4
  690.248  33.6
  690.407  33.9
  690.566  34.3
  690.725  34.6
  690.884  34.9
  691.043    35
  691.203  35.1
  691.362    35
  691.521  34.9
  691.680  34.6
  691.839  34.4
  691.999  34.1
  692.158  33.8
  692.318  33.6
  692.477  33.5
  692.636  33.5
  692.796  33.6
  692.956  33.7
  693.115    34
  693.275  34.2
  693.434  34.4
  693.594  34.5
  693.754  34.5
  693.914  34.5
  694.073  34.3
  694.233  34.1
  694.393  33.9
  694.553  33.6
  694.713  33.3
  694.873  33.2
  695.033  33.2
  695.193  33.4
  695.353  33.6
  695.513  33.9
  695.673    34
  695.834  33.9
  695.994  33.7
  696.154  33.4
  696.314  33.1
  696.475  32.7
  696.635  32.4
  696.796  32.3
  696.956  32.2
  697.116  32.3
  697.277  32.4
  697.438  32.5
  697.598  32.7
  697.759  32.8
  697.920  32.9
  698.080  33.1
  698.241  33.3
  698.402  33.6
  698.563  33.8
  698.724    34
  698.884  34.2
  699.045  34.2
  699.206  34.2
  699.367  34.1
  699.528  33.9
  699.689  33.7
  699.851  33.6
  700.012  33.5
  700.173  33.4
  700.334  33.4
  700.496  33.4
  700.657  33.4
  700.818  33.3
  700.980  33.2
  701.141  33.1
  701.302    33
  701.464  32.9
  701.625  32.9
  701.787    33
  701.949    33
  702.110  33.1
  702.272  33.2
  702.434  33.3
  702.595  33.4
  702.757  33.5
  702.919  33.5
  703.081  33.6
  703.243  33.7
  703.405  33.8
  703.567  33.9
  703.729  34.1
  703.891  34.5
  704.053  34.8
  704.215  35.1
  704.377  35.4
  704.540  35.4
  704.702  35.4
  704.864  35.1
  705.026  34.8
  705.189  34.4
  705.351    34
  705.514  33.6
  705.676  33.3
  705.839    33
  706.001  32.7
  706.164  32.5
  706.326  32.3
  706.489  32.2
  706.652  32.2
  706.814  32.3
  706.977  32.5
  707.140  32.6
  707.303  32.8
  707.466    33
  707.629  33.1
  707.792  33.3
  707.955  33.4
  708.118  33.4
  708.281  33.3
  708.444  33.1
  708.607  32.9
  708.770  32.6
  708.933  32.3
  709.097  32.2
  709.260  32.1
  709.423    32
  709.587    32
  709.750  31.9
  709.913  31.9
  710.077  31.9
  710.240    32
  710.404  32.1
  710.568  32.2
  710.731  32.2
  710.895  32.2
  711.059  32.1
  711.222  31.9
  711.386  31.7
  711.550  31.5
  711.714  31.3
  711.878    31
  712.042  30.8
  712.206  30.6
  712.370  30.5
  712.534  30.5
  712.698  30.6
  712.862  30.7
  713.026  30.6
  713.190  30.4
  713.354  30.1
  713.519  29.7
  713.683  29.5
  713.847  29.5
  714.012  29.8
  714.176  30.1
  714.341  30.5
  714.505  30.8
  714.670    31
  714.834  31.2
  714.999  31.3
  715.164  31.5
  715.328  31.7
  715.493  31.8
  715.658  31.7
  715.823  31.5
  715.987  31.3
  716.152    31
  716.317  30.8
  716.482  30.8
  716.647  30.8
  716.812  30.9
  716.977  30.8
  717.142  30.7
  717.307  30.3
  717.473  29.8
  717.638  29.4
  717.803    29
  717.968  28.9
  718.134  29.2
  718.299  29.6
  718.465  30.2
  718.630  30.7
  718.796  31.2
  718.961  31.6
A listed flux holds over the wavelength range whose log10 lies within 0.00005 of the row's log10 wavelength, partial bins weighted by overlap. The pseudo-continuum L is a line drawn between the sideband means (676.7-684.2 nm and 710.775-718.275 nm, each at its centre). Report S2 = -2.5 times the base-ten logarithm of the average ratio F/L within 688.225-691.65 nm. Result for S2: 0.06 mag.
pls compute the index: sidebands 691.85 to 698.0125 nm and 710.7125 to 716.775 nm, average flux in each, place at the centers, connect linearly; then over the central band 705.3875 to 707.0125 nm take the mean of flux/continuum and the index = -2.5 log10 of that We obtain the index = -0.03 mag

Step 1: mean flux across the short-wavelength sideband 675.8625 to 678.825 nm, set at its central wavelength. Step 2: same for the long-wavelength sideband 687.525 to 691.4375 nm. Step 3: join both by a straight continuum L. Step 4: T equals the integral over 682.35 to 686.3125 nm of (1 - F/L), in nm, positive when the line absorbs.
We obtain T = 0.47 nm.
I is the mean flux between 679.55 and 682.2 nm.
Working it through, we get 32.9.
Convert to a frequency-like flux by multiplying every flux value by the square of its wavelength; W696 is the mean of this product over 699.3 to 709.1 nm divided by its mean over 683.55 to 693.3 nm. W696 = 1.1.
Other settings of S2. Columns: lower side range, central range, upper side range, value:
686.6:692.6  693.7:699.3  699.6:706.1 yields 0.008 mag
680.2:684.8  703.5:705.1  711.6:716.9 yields -0.111 mag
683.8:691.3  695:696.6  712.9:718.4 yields -0.038 mag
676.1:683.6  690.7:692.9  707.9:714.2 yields 0.031 mag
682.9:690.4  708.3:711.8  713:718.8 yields -0.039 mag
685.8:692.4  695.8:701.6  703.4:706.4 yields 0.019 mag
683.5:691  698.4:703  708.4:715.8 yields -0.046 mag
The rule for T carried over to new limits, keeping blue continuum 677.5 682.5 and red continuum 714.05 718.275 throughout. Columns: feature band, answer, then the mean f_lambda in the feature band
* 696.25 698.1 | 0.15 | 32.6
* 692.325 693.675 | 0.09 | 33.9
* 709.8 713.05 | 0.04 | 31.4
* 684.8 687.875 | 0.44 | 32.7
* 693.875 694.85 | 0.06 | 33.9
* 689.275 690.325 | 0.11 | 33.2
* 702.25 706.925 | -0.03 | 33.8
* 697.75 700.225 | 0.09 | 33.7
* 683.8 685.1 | 0.19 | 32.9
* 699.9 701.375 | 0.05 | 33.3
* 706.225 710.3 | 0.01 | 32.5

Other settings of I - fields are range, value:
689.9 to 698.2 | 33.7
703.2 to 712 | 33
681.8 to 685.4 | 33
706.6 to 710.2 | 32.6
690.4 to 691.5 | 34.7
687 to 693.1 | 33.6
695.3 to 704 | 33.4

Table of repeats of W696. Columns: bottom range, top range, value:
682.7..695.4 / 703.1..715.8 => 1.02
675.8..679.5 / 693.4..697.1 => 0.83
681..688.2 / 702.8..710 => 1.08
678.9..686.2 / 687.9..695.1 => 1.03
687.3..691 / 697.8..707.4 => 1.05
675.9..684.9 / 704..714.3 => 0.95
